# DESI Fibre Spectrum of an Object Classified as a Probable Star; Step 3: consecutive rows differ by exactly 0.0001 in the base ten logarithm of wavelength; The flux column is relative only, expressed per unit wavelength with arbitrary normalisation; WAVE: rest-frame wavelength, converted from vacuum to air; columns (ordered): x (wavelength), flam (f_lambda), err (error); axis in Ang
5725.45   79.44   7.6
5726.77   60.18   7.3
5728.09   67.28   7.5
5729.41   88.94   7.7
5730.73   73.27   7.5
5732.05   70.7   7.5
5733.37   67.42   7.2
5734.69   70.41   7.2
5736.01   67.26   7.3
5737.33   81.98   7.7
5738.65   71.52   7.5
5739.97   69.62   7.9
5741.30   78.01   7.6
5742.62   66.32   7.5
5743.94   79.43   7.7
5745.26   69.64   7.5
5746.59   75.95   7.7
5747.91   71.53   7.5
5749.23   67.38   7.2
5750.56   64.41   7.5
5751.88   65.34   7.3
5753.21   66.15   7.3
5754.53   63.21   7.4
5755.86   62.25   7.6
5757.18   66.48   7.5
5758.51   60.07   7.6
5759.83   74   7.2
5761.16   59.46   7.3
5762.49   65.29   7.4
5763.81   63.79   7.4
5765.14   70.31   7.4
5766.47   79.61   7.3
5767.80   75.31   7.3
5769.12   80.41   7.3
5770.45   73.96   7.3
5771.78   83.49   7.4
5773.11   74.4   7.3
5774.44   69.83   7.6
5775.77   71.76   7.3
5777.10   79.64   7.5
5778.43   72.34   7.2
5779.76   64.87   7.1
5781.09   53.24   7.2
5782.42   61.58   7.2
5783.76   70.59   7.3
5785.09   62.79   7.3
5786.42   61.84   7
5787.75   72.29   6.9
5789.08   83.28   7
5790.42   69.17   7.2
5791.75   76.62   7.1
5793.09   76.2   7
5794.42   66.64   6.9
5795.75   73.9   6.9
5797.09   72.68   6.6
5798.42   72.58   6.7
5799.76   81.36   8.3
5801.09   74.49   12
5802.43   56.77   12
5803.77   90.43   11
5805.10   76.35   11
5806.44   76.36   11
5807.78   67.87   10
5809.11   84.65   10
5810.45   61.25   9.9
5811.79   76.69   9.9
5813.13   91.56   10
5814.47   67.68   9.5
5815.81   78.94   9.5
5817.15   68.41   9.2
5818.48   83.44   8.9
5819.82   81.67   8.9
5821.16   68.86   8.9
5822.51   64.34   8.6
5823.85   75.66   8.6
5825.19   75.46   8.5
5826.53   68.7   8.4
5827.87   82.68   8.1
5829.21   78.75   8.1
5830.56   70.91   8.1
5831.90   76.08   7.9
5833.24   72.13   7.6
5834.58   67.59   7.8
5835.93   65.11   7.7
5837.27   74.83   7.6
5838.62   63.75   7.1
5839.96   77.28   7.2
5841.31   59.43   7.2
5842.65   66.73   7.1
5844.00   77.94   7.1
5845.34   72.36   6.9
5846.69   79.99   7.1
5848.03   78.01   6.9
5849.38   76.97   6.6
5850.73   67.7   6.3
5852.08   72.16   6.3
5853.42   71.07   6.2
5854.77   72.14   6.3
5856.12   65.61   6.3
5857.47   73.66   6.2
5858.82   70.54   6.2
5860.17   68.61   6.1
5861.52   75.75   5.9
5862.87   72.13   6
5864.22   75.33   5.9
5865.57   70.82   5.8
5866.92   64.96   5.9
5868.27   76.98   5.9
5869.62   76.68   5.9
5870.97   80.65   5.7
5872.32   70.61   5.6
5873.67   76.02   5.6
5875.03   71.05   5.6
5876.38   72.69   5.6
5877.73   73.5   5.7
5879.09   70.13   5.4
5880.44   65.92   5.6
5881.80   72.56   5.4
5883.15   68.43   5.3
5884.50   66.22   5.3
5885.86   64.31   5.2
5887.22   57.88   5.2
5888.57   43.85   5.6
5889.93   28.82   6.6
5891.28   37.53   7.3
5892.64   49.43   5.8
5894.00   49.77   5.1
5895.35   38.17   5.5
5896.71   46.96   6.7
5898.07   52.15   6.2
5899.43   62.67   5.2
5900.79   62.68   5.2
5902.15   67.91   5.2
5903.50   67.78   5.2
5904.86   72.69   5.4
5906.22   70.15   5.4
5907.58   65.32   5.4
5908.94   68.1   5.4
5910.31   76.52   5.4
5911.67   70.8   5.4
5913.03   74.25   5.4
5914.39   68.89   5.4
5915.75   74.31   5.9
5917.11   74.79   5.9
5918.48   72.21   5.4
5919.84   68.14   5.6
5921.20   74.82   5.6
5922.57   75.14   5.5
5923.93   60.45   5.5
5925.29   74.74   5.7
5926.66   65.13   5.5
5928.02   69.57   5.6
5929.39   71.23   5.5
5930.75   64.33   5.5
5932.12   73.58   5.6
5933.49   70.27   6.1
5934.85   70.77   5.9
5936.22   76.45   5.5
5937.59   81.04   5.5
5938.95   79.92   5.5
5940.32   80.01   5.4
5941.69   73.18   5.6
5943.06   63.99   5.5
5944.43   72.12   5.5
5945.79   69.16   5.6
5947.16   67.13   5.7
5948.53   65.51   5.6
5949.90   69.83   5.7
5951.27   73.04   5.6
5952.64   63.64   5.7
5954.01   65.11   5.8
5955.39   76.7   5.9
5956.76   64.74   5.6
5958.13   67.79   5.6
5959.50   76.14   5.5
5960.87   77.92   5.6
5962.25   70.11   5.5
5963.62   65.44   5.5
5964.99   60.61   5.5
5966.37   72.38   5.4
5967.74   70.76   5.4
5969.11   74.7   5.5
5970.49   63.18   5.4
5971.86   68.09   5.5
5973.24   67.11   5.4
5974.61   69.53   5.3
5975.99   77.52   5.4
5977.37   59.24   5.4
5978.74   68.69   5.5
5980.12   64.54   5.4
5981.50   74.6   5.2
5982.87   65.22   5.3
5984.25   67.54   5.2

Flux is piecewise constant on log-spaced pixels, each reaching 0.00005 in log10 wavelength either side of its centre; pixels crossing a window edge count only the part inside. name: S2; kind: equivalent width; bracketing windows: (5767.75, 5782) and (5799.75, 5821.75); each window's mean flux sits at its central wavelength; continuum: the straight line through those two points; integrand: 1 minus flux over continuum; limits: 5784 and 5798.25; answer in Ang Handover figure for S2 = 0.44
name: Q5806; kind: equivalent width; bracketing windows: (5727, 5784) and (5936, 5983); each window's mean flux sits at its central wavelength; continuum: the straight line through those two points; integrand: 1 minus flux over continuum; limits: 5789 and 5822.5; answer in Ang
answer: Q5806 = -2.1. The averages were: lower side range 70.3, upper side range 70.1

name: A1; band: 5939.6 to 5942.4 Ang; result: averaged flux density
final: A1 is 76.4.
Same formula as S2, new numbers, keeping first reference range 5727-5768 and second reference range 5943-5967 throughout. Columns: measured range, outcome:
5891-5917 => 2.52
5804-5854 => -2.92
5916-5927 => -0.28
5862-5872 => -0.64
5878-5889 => 0.78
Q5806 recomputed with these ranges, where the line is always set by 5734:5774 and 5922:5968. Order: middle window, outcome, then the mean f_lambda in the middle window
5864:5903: 4.48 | 62.4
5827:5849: -0.69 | 72.7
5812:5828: -1.10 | 75.4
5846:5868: -0.55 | 72.3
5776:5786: 0.57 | 66.5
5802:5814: -0.93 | 76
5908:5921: -0.27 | 72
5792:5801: -0.45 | 74.1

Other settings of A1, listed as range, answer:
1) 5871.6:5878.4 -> 72.9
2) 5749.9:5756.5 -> 64.3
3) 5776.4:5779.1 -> 75.9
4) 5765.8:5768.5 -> 77.6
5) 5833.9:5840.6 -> 69.7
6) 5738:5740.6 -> 70.6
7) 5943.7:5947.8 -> 69.6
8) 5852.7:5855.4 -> 71.8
